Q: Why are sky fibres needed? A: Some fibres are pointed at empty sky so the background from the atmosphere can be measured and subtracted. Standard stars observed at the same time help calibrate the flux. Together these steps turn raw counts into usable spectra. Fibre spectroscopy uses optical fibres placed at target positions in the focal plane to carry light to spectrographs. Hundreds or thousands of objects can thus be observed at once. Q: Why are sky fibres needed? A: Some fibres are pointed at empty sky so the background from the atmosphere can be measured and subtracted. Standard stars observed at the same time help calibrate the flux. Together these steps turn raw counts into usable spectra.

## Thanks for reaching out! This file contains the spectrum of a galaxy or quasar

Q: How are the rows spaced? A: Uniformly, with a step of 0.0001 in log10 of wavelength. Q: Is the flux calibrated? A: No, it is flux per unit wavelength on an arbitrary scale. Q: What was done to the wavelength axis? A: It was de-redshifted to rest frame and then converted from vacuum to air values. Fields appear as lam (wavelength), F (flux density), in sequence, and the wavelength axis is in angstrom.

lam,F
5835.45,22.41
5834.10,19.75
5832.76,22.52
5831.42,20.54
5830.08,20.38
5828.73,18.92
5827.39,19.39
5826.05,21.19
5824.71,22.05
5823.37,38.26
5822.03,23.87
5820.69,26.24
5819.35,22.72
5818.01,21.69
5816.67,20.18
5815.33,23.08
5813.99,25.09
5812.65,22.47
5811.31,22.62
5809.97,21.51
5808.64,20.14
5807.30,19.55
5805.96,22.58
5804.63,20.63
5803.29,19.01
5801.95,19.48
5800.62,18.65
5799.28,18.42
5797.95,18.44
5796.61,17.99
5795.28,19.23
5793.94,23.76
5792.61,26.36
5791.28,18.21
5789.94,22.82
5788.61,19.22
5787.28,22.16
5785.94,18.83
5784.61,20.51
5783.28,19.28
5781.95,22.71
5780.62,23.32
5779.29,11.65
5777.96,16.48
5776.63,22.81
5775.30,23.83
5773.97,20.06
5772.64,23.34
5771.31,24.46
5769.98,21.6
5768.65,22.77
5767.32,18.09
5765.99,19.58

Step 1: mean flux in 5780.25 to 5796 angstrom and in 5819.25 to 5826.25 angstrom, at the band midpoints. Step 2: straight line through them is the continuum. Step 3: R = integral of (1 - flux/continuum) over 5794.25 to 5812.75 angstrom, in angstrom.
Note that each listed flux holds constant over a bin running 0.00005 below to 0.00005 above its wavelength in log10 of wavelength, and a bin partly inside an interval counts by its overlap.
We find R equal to 2.7 angstrom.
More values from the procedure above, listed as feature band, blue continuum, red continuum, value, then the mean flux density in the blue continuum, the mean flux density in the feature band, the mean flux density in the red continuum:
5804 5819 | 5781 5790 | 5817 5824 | 1.8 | 20.7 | 21.8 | 26.2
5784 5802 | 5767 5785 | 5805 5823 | 1.1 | 20.8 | 20.3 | 22.7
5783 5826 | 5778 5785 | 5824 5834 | -3.8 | 19.2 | 21.7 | 20.7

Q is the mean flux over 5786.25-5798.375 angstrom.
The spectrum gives 20.9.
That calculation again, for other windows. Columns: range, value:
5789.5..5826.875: 22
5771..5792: 20.6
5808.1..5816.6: 22.4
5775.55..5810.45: 20.2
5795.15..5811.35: 19.8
